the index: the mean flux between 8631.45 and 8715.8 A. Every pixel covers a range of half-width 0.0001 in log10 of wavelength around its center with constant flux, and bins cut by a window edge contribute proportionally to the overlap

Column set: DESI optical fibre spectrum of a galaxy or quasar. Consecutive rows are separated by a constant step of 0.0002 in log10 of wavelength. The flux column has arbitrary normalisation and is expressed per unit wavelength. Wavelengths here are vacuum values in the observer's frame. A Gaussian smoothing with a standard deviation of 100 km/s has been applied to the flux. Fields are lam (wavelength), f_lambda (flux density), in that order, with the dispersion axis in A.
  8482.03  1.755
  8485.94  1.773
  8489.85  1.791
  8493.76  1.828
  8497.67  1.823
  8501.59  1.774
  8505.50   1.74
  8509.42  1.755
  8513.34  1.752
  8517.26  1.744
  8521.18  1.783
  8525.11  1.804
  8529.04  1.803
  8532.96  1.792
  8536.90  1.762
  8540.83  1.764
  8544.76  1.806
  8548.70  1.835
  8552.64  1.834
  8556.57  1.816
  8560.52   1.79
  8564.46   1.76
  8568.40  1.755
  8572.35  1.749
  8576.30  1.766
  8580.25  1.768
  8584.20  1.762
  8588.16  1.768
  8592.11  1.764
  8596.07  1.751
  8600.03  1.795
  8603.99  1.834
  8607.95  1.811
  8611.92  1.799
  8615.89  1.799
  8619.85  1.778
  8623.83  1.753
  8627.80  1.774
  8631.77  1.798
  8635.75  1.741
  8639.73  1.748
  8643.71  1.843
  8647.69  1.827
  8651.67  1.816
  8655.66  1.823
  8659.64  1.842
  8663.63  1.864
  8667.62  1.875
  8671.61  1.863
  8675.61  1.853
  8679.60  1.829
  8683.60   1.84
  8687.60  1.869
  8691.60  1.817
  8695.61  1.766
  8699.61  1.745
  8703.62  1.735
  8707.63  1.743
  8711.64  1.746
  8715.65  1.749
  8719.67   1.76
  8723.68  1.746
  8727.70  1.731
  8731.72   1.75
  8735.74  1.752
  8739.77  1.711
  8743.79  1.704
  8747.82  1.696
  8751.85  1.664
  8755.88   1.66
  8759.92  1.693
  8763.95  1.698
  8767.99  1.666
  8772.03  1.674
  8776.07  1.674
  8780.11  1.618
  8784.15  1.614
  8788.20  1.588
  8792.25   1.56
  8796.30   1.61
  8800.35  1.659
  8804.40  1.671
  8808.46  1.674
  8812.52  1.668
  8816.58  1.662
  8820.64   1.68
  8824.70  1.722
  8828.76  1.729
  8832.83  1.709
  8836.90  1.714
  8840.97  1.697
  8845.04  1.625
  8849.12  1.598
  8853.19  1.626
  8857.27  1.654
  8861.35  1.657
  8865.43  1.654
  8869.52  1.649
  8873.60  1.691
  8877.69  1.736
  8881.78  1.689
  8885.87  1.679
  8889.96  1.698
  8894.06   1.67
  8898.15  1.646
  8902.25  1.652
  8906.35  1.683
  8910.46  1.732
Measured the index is 1.81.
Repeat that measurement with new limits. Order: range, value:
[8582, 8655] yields 1.79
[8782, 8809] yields 1.62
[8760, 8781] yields 1.67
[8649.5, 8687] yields 1.85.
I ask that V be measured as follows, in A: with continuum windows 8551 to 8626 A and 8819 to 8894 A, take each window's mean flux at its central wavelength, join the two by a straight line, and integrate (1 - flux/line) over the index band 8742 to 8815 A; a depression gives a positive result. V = 2.3 A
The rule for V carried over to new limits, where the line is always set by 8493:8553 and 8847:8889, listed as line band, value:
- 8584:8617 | -0.6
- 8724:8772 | 0.1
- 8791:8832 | 0.4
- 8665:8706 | -2.2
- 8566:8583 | 0.1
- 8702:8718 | -0.2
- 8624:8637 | -0.2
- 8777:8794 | 0.9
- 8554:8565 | -0.1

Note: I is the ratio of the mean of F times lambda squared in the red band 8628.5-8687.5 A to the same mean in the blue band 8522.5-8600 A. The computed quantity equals 1.0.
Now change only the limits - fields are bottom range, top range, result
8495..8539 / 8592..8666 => 1.04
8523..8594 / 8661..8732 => 1.04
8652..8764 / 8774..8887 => 0.97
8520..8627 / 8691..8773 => 1.00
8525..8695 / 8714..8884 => 0.97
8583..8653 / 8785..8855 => 0.97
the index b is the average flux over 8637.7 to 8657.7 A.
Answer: 1.81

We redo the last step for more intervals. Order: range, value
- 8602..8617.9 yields 1.81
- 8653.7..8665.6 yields 1.84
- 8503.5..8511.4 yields 1.75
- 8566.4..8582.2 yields 1.76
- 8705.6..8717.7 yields 1.75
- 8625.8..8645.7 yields 1.78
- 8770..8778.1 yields 1.67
